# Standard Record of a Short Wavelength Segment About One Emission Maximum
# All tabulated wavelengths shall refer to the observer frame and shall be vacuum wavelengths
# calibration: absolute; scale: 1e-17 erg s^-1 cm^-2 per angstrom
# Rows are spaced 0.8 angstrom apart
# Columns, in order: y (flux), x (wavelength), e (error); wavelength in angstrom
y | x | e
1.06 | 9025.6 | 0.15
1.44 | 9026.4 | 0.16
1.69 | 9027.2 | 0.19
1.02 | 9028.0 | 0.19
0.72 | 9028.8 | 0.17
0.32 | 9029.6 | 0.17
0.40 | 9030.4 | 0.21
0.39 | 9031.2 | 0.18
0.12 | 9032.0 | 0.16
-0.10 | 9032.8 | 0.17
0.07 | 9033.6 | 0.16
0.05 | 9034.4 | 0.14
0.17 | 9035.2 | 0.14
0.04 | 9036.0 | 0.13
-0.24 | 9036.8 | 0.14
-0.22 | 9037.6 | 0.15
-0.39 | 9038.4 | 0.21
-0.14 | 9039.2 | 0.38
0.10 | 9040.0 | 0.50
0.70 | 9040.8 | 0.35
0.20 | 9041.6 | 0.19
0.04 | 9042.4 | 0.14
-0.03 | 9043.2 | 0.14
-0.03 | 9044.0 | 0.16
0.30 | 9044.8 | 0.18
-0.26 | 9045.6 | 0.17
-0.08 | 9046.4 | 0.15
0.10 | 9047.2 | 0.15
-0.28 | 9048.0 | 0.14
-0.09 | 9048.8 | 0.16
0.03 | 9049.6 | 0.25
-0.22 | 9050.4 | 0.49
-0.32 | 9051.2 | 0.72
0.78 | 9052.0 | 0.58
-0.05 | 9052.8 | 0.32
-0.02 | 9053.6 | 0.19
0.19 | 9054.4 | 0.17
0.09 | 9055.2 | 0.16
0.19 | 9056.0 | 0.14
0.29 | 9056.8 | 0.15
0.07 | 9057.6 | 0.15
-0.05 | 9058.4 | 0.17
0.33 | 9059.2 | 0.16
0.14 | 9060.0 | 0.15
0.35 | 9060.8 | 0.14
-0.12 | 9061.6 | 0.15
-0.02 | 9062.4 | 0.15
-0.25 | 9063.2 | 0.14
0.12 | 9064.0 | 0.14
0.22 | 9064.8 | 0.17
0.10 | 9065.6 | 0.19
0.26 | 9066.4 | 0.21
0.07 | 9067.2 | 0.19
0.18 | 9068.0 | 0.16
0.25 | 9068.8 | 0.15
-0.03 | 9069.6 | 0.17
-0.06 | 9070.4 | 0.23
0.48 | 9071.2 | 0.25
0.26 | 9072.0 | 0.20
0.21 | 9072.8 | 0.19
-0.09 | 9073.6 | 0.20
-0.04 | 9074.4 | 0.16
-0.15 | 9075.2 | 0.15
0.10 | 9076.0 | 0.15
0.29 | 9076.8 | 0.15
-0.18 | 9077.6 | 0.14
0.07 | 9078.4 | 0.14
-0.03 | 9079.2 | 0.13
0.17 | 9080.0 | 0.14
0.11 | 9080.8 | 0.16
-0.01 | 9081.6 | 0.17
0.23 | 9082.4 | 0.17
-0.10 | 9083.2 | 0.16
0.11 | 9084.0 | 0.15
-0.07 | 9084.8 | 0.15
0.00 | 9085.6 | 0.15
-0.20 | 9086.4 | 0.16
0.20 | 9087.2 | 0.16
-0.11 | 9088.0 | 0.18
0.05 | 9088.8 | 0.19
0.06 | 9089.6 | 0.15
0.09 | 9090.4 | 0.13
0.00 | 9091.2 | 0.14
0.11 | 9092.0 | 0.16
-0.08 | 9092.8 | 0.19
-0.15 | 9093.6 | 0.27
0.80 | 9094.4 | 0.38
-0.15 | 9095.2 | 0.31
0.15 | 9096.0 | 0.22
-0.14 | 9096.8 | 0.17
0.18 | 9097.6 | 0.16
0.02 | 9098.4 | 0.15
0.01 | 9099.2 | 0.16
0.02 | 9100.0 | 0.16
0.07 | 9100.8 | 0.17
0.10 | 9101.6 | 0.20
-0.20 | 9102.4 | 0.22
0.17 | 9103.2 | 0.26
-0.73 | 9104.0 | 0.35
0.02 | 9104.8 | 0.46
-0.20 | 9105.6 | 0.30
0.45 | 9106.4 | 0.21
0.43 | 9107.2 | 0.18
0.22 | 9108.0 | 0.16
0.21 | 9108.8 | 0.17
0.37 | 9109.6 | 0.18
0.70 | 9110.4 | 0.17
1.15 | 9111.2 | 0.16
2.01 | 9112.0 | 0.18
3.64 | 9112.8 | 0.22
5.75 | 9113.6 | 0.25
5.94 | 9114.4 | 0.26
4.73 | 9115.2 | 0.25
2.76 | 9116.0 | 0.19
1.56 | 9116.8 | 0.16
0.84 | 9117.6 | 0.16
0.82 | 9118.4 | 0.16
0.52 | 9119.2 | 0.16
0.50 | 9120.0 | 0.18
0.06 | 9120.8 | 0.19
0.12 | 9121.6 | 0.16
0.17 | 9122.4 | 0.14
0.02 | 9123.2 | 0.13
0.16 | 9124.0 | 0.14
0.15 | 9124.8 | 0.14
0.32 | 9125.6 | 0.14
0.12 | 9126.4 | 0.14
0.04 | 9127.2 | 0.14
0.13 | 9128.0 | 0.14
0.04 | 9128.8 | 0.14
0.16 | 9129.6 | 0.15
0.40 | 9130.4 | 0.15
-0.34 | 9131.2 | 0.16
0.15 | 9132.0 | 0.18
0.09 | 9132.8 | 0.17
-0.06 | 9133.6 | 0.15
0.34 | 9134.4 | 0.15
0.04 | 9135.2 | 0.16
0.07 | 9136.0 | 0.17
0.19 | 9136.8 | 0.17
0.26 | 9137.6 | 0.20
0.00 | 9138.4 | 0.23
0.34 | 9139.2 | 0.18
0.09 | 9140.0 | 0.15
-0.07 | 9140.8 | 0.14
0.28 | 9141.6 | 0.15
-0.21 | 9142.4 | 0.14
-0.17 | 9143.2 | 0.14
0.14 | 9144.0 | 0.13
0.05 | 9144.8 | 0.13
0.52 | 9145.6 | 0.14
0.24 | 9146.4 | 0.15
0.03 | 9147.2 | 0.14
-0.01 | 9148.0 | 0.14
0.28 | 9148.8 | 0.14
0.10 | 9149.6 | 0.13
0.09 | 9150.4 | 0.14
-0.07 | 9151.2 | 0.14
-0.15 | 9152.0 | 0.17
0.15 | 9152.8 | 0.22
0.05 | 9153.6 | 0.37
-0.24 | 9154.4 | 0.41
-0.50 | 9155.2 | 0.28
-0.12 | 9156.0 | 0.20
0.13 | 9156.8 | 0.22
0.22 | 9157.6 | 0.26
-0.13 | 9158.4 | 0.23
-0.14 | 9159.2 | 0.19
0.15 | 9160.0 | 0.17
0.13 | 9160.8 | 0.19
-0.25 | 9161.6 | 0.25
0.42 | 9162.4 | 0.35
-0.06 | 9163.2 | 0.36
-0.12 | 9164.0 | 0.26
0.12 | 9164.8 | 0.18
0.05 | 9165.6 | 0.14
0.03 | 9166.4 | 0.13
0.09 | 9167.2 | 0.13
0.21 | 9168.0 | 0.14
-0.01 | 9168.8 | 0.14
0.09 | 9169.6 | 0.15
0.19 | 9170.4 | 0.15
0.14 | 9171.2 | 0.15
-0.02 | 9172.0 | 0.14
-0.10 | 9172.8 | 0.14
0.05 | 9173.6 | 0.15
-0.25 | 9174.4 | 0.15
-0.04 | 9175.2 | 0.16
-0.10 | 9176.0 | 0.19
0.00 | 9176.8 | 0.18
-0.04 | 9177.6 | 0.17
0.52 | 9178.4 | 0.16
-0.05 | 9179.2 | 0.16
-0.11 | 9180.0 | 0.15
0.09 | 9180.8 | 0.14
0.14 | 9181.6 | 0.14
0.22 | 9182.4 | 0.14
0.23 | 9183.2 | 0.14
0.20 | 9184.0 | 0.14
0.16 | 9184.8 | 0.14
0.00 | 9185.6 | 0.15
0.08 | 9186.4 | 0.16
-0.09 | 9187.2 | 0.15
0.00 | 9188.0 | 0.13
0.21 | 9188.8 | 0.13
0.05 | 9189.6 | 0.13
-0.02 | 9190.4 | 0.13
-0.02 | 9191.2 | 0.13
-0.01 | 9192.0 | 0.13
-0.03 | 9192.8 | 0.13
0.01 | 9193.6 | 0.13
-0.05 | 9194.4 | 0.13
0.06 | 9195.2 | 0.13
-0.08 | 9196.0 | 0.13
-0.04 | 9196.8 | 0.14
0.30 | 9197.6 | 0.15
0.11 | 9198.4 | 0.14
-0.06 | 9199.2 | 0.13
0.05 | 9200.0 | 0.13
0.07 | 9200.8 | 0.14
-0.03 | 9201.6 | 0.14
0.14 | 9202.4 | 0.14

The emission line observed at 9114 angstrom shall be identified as [O III] 5007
